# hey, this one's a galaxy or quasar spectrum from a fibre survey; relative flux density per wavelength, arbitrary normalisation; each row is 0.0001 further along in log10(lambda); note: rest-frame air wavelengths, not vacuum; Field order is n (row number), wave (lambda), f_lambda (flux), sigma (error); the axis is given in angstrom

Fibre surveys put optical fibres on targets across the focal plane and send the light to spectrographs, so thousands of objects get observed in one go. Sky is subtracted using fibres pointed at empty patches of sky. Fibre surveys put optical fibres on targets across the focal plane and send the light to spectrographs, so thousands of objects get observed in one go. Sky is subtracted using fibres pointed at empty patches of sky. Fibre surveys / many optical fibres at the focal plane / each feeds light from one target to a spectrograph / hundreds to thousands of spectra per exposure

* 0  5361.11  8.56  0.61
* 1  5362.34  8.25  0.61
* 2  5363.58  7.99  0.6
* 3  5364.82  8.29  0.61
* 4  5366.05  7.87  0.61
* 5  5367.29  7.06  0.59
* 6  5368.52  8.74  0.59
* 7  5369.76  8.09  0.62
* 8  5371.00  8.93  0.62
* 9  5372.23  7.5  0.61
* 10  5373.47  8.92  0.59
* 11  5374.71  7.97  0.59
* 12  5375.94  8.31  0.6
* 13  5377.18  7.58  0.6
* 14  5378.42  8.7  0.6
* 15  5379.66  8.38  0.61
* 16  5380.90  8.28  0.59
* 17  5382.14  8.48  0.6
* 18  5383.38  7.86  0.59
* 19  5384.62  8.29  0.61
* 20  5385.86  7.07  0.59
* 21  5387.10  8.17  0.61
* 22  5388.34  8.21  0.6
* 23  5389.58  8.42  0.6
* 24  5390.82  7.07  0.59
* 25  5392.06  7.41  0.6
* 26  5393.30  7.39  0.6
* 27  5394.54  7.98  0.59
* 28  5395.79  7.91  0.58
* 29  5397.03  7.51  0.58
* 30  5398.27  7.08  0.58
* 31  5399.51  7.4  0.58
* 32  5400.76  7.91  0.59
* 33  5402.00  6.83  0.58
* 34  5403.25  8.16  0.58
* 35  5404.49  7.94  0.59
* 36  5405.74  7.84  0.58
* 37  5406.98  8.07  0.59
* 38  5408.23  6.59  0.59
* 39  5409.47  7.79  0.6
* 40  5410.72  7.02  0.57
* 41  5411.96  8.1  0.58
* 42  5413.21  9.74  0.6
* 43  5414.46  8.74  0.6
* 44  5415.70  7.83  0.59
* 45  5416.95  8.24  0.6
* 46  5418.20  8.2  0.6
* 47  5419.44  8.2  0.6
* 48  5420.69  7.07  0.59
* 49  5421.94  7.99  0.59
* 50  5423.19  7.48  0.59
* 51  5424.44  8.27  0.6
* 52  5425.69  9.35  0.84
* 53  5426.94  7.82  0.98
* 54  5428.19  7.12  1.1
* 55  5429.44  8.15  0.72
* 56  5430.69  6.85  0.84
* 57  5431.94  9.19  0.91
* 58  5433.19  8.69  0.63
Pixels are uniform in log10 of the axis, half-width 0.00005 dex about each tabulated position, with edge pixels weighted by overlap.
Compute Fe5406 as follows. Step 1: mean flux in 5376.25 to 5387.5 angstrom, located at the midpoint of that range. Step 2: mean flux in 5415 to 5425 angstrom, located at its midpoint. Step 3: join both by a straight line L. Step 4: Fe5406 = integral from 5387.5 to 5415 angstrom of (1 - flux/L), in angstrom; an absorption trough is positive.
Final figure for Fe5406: 0.8 angstrom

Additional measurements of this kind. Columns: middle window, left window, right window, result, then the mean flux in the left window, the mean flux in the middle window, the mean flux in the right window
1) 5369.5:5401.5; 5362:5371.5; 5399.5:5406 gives -0.2 angstrom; 8.13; 7.95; 7.69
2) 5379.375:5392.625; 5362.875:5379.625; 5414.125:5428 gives 0.3 angstrom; 8.16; 7.96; 8.06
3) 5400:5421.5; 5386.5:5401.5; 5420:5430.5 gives -0.3 angstrom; 7.7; 7.89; 7.86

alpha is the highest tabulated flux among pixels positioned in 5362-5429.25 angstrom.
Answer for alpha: 9.74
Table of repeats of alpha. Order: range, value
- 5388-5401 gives 8.42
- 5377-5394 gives 8.7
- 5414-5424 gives 8.74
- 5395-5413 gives 8.16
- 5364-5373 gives 8.93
